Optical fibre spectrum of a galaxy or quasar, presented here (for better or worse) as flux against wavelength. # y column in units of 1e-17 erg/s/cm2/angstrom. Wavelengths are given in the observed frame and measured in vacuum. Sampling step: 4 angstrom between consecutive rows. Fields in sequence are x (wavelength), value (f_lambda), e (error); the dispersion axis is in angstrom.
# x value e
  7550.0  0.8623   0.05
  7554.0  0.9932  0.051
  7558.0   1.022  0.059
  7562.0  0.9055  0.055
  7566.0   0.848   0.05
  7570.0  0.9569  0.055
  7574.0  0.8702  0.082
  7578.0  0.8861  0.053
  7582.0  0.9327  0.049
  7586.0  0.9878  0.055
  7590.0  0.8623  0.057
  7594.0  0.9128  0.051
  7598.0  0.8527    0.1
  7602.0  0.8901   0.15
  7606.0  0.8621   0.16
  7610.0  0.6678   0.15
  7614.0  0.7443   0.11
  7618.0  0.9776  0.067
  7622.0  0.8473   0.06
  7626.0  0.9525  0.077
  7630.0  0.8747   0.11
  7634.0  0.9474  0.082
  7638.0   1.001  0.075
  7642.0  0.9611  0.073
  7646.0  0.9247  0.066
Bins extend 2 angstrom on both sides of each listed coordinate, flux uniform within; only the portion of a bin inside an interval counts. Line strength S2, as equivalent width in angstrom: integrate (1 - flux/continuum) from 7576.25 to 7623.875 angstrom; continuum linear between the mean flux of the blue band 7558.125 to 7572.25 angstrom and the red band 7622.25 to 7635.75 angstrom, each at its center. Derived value 2.5 angstrom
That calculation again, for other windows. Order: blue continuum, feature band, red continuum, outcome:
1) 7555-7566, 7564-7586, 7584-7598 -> 0.5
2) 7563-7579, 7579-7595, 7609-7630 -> -0.8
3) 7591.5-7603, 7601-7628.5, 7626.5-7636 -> 1.6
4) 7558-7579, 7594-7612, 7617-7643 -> 1.8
